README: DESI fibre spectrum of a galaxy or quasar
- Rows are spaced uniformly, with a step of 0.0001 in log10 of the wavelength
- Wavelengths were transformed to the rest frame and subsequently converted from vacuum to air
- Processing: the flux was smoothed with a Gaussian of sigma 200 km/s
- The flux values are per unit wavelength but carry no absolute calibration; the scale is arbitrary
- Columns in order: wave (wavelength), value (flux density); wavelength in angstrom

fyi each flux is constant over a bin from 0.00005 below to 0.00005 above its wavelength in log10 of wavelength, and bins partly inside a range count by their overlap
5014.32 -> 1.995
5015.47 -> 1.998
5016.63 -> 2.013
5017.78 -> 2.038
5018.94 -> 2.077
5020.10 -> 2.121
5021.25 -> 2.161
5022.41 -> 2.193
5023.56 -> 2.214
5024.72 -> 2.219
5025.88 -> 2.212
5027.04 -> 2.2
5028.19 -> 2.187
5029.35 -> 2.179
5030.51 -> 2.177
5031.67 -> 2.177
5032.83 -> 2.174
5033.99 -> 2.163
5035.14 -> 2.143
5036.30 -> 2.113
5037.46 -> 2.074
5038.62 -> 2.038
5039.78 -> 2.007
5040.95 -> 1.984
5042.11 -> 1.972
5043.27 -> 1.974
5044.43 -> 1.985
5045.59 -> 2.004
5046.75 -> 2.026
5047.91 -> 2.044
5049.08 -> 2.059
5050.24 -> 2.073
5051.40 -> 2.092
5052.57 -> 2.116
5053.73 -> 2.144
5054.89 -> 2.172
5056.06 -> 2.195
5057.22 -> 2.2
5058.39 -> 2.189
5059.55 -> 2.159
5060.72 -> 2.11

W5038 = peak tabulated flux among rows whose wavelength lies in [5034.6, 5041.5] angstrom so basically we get 2.143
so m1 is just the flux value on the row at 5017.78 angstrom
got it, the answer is 2.038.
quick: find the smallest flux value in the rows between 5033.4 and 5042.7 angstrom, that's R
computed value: 1.972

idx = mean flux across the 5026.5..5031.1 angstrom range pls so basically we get 2.19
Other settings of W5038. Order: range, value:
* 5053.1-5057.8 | 2.2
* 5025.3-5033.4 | 2.212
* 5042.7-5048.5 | 2.044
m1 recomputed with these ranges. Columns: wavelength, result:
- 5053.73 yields 2.144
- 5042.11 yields 1.972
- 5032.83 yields 2.174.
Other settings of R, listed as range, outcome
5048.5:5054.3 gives 2.059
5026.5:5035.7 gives 2.143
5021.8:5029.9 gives 2.179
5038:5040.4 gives 2.007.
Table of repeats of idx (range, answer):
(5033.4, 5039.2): 2.11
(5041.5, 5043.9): 1.98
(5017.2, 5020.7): 2.08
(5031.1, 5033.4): 2.17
